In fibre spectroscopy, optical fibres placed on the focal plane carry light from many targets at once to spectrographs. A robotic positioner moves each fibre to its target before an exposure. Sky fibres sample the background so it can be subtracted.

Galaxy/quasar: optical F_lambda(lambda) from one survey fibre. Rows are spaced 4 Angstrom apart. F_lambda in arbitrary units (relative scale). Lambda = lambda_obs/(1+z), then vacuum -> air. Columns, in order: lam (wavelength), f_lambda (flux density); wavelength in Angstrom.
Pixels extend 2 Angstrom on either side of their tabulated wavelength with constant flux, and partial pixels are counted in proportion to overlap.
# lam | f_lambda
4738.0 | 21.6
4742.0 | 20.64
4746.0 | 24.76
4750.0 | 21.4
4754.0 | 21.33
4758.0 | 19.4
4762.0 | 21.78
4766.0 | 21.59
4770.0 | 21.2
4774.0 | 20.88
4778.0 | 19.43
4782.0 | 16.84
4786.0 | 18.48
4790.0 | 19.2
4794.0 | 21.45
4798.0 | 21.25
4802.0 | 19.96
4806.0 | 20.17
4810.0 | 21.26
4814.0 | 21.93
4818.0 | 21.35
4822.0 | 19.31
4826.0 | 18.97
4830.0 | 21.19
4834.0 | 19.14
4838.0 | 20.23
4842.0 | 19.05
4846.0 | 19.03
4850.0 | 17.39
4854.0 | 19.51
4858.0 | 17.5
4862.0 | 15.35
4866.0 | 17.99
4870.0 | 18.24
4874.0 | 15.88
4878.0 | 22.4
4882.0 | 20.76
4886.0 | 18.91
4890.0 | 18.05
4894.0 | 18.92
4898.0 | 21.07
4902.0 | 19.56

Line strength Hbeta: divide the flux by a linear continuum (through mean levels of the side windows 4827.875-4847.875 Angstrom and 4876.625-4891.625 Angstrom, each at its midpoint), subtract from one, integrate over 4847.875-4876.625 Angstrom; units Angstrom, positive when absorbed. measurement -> 3.4 Angstrom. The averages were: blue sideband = 19.7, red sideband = 20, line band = 17.5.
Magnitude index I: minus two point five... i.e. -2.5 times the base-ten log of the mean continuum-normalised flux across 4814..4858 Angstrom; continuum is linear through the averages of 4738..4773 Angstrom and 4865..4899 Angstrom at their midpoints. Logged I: 0.025 mag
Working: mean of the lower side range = 21.5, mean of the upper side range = 19.1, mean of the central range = 19.5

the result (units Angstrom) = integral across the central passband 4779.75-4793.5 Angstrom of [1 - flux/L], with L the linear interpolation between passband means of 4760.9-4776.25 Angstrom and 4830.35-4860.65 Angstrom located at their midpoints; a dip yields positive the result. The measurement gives 1.4 Angstrom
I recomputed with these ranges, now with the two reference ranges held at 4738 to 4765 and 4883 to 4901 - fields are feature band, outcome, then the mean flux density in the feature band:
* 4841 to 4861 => 0.10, 18.3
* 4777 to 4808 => 0.07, 19.6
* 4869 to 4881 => 0.03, 19.1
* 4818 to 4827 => 0.04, 19.6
